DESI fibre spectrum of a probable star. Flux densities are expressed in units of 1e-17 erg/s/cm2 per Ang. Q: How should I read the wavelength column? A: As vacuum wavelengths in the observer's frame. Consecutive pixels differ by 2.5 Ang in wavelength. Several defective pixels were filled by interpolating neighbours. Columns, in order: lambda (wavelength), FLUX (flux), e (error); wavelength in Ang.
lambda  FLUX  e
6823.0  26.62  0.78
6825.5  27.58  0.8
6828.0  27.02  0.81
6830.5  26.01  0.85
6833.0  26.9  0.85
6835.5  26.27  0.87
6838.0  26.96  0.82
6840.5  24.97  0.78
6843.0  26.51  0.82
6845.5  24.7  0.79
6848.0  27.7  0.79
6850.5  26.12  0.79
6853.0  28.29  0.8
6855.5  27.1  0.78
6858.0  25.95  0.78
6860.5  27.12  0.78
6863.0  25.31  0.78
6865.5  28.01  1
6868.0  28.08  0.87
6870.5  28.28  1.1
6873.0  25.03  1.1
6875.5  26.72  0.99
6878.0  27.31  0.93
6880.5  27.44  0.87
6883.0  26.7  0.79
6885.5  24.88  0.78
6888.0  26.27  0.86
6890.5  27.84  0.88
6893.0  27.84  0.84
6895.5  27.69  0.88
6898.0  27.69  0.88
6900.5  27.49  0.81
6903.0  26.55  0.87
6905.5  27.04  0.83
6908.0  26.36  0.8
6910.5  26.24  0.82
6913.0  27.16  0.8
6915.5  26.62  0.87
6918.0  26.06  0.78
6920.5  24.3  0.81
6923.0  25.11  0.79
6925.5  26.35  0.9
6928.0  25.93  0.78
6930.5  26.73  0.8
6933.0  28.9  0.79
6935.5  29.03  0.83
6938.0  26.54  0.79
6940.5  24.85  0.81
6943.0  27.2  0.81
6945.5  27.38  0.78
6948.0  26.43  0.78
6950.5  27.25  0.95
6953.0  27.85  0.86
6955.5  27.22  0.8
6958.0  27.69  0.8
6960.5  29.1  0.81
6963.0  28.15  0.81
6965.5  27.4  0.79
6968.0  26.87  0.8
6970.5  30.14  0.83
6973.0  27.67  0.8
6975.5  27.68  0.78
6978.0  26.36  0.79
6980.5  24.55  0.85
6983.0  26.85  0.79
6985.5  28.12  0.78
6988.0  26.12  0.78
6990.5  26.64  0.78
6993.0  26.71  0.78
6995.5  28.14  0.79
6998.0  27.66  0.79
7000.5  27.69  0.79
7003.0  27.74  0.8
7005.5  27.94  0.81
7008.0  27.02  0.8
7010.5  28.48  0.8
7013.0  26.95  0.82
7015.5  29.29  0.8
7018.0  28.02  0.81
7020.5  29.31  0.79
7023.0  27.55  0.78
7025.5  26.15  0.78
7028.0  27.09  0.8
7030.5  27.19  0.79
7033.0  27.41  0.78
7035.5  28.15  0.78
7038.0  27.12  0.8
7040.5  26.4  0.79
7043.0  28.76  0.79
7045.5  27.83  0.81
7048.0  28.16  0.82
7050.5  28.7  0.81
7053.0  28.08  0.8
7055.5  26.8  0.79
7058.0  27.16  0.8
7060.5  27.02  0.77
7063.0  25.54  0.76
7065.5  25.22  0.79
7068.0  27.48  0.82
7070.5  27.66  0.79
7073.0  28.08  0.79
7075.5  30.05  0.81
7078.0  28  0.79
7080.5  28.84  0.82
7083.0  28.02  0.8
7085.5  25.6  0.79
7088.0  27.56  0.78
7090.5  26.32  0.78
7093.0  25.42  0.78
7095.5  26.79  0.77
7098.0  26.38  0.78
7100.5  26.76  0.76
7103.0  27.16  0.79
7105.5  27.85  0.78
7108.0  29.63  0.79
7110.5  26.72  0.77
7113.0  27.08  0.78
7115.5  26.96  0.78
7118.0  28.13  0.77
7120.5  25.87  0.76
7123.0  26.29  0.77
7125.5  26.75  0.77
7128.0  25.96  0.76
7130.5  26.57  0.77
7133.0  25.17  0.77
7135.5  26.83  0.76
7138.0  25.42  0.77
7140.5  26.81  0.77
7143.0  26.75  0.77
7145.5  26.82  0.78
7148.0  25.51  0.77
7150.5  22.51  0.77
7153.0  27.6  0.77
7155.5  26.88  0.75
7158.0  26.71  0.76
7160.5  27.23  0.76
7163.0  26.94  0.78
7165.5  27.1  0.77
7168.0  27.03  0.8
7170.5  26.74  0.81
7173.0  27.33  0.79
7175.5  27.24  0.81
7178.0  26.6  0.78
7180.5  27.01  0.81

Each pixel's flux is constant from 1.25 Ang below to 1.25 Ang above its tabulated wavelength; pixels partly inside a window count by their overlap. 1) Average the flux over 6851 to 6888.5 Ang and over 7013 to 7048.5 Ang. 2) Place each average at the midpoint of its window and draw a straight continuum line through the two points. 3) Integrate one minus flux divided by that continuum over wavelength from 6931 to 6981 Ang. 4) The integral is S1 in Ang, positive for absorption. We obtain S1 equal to -0.3 Ang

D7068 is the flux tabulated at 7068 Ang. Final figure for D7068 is 27.48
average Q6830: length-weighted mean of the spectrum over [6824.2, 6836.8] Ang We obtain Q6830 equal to 26.8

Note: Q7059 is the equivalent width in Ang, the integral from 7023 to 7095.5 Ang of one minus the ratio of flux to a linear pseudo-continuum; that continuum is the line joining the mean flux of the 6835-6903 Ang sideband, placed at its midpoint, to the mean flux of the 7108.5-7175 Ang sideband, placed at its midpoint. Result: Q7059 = -1.89 Ang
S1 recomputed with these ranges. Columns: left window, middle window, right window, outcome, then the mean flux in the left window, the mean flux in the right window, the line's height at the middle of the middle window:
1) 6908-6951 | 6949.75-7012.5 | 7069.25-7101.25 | -1.5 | 26.6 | 27.4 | 26.8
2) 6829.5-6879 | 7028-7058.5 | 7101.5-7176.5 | -1.1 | 26.7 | 26.7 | 26.7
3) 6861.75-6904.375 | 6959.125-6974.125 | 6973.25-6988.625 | -0.8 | 27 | 26.7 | 26.7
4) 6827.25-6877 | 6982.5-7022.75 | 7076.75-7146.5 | -1.4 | 26.7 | 26.9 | 26.8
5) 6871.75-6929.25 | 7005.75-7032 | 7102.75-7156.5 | -1.1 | 26.5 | 26.6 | 26.6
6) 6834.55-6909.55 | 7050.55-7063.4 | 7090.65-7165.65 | -0.2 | 26.8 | 26.6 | 26.7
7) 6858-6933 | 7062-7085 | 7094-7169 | -0.8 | 26.7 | 26.7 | 26.7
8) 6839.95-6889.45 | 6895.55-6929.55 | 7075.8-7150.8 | 0.3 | 26.7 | 26.8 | 26.7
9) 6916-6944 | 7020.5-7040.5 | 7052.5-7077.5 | -0.2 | 26.5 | 27.3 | 27.1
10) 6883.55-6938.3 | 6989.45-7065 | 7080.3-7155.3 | -2.4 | 26.8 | 26.6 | 26.7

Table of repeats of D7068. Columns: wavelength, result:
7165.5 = 27.1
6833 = 26.9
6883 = 26.7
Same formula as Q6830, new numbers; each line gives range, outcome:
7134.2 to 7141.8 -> 26.3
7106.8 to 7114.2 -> 27.8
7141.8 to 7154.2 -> 25.8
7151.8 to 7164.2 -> 27.1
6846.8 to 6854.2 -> 27.4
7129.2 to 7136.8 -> 26.2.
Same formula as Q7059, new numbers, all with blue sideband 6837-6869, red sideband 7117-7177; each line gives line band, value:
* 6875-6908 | -0.5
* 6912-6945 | 0.1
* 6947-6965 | -0.7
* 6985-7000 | -0.4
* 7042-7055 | -0.8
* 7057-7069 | 0.0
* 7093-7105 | -0.1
